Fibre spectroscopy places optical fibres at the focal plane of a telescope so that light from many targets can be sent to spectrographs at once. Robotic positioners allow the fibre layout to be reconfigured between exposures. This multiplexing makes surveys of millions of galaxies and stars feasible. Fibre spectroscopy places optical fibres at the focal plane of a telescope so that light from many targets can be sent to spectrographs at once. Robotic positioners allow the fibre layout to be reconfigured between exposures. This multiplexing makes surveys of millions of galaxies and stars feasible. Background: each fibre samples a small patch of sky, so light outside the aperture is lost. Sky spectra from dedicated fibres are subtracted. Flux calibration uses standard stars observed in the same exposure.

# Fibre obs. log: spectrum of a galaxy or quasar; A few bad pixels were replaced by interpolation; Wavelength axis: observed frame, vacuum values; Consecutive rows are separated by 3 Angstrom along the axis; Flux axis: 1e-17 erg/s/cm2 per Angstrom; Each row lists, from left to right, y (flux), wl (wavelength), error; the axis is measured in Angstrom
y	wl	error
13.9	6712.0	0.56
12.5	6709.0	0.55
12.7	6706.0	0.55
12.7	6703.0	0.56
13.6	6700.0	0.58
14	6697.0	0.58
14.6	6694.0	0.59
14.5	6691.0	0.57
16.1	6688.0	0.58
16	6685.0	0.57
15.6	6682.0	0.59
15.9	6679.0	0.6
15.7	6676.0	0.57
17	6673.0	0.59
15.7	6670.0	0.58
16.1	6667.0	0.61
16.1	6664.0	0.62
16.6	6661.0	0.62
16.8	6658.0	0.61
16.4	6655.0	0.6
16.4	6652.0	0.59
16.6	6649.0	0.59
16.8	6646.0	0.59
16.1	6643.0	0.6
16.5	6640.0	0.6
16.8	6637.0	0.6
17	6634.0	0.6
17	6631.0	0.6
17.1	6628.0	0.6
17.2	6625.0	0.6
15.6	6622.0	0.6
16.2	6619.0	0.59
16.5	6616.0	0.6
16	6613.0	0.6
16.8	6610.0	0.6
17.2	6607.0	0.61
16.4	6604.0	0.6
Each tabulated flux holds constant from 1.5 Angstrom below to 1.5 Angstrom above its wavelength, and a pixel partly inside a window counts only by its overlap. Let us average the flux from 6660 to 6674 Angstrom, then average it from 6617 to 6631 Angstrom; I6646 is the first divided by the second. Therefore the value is 0.98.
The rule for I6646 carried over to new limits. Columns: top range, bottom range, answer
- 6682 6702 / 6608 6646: 0.89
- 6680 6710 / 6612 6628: 0.87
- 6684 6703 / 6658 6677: 0.90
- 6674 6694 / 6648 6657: 0.95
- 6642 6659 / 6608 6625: 1.01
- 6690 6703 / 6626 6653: 0.84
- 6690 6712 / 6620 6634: 0.81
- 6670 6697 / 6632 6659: 0.94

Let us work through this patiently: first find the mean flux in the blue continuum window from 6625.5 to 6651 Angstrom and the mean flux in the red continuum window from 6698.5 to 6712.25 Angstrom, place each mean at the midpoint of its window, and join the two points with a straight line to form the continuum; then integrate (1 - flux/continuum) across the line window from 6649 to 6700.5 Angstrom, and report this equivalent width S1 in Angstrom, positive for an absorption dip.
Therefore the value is -3.76 Angstrom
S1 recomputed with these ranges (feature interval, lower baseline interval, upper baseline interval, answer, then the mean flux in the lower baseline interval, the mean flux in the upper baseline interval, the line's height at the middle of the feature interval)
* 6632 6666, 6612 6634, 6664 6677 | -0.47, 16.6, 16.1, 16.3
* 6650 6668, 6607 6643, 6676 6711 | -1.03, 16.6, 14.4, 15.5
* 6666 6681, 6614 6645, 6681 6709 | -1.01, 16.6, 14.3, 15.1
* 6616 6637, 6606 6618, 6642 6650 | -0.16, 16.6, 16.5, 16.6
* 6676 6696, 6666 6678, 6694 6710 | -0.88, 16.1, 13.3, 14.8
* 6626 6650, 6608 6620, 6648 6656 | -0.44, 16.4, 16.5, 16.4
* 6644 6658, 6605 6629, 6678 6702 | -0.66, 16.6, 15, 15.8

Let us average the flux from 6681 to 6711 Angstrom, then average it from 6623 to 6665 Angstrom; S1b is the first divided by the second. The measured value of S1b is 0.85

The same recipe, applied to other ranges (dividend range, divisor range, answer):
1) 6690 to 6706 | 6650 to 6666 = 0.84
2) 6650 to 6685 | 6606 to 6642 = 0.97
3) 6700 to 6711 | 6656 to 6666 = 0.78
